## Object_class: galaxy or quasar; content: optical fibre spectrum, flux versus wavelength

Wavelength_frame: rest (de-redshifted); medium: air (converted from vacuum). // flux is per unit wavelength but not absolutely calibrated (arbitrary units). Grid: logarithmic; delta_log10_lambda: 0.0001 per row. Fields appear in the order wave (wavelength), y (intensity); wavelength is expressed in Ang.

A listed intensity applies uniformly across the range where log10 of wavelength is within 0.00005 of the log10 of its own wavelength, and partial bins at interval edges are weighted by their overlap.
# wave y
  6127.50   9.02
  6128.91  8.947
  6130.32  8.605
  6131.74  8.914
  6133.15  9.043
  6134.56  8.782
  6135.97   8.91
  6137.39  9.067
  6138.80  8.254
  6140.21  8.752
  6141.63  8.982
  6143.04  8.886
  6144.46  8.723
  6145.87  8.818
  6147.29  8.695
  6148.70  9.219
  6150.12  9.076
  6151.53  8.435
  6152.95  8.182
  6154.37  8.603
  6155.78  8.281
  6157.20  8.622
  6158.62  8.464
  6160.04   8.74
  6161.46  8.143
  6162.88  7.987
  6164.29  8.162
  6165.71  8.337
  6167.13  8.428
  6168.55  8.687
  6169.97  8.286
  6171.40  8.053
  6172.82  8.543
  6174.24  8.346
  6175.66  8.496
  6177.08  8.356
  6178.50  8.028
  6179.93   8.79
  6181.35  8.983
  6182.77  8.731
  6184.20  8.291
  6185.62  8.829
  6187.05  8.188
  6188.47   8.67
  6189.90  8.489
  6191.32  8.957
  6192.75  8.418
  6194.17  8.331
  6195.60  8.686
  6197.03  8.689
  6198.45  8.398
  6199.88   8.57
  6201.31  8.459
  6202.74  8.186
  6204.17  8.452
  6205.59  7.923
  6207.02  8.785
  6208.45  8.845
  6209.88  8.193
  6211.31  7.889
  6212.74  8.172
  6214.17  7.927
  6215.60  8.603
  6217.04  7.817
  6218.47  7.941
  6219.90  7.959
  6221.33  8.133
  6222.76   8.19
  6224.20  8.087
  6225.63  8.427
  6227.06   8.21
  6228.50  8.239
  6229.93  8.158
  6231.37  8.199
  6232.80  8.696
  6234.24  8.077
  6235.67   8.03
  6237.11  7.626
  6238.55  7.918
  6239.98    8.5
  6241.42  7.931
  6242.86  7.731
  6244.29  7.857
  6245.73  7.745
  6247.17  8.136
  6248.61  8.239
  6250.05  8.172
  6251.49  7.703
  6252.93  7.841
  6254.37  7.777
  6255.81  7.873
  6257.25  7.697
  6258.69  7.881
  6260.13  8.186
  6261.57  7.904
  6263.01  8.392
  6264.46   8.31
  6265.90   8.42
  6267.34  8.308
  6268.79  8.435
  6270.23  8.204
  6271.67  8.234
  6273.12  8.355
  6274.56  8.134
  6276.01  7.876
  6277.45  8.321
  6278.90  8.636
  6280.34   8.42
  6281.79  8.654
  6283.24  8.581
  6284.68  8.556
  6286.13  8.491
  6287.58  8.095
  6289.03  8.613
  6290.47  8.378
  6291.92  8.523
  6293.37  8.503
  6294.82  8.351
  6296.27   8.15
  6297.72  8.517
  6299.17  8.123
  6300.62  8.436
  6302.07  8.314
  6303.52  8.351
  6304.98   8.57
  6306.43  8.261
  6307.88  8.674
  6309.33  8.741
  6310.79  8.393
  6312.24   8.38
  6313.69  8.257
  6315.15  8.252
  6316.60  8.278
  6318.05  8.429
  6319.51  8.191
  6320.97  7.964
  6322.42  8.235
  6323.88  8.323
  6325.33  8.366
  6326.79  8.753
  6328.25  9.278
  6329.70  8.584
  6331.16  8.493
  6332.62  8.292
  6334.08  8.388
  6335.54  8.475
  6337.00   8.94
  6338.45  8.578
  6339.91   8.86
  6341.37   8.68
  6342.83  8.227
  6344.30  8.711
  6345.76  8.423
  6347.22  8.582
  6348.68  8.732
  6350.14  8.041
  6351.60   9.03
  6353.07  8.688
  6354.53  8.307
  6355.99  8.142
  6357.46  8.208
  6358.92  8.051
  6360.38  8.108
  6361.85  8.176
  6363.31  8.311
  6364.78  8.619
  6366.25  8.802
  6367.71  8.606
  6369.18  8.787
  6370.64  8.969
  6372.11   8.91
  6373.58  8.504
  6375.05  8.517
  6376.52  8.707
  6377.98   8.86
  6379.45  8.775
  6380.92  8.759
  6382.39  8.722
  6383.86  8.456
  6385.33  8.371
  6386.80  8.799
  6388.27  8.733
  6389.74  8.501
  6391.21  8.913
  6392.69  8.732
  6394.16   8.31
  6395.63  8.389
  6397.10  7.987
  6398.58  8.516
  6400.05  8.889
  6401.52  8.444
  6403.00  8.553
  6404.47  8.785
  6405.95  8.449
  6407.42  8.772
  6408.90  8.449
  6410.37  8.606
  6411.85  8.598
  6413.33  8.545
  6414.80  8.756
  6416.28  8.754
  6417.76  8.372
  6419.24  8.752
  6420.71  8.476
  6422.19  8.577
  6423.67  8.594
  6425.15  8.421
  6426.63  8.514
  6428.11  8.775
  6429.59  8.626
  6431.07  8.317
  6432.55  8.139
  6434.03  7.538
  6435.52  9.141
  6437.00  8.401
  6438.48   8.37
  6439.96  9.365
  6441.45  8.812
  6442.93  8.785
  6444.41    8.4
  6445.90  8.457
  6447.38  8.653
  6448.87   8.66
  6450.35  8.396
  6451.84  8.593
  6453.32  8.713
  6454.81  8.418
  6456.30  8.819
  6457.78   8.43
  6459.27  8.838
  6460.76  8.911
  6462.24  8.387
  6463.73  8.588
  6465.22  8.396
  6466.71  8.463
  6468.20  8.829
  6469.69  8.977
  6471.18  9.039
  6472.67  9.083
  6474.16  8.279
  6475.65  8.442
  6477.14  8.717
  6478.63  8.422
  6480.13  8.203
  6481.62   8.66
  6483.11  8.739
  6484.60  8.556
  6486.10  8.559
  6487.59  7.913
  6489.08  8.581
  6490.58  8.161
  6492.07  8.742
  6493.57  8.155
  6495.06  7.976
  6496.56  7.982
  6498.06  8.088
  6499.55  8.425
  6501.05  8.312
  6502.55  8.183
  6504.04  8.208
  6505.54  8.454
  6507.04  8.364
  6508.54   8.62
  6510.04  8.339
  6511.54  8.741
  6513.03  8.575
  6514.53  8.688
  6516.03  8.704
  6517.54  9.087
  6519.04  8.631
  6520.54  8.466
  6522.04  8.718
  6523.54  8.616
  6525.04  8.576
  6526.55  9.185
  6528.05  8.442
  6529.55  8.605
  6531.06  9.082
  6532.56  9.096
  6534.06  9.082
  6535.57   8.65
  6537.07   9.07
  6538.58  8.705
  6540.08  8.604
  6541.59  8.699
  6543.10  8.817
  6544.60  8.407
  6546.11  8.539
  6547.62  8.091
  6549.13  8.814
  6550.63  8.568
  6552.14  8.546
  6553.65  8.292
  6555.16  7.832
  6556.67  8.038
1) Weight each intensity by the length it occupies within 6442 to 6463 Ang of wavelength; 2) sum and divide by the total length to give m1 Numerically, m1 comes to 8.61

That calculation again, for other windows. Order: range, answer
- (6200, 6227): 8.23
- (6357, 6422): 8.58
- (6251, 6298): 8.25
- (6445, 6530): 8.54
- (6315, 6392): 8.54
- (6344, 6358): 8.48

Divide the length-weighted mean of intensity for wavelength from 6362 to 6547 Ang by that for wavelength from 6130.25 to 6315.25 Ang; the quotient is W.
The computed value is 1.03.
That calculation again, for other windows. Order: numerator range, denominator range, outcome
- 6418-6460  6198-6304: 1.04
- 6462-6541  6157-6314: 1.03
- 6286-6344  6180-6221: 1.00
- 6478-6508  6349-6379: 0.98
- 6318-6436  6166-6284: 1.03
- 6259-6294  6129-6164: 0.96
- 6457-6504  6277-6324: 1.01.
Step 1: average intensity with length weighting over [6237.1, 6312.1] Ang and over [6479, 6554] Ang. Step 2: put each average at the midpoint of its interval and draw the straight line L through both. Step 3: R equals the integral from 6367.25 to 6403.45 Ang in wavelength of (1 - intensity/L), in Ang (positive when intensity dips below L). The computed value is -1.1 Ang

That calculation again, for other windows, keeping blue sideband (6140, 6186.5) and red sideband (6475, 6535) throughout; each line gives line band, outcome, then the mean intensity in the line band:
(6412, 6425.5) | -0.1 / 8.59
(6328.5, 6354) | -0.1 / 8.58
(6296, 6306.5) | 0.2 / 8.35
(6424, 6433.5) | 0.1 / 8.45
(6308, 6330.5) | 0.3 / 8.44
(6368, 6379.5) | -0.3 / 8.75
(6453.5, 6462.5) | -0.1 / 8.65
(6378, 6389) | -0.2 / 8.67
